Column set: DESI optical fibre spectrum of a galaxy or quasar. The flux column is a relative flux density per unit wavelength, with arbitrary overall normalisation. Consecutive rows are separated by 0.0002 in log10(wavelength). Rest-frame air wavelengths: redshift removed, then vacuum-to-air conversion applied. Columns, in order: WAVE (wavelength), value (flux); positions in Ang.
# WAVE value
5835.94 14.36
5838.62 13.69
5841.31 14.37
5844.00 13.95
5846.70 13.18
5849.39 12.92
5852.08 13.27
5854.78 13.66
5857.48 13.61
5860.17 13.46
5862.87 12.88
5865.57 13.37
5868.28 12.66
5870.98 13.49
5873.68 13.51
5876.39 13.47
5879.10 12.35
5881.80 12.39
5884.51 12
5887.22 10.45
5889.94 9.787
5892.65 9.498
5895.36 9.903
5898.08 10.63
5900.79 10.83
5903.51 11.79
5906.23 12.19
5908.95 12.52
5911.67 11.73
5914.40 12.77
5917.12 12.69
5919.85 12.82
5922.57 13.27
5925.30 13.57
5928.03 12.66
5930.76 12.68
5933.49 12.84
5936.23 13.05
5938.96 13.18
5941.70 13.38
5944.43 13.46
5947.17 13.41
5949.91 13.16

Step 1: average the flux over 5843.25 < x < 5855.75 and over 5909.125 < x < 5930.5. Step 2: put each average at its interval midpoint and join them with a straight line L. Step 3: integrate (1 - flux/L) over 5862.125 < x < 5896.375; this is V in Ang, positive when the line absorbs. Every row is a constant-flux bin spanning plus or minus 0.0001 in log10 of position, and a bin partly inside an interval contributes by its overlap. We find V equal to 3.0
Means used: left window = 13.4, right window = 12.8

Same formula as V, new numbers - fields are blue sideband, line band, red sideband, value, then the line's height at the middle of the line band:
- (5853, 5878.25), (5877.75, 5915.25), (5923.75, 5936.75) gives 5.2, 13.1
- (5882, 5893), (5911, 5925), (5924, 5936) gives -0.5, 12.3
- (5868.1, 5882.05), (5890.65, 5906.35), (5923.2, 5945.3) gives 2.9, 13.1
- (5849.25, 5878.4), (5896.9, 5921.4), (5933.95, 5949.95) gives 2.3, 13.3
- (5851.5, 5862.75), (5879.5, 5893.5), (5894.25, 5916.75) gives 1.6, 12.3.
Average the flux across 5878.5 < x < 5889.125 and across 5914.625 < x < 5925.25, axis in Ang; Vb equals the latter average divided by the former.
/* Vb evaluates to 1.1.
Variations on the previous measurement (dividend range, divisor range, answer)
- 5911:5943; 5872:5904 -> 1.13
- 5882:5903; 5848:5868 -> 0.80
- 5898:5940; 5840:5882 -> 0.94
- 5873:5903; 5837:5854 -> 0.83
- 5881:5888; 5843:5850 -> 0.87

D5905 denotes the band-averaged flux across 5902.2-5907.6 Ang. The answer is 12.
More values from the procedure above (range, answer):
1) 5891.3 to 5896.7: 9.71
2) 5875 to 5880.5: 12.9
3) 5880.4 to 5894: 10.8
